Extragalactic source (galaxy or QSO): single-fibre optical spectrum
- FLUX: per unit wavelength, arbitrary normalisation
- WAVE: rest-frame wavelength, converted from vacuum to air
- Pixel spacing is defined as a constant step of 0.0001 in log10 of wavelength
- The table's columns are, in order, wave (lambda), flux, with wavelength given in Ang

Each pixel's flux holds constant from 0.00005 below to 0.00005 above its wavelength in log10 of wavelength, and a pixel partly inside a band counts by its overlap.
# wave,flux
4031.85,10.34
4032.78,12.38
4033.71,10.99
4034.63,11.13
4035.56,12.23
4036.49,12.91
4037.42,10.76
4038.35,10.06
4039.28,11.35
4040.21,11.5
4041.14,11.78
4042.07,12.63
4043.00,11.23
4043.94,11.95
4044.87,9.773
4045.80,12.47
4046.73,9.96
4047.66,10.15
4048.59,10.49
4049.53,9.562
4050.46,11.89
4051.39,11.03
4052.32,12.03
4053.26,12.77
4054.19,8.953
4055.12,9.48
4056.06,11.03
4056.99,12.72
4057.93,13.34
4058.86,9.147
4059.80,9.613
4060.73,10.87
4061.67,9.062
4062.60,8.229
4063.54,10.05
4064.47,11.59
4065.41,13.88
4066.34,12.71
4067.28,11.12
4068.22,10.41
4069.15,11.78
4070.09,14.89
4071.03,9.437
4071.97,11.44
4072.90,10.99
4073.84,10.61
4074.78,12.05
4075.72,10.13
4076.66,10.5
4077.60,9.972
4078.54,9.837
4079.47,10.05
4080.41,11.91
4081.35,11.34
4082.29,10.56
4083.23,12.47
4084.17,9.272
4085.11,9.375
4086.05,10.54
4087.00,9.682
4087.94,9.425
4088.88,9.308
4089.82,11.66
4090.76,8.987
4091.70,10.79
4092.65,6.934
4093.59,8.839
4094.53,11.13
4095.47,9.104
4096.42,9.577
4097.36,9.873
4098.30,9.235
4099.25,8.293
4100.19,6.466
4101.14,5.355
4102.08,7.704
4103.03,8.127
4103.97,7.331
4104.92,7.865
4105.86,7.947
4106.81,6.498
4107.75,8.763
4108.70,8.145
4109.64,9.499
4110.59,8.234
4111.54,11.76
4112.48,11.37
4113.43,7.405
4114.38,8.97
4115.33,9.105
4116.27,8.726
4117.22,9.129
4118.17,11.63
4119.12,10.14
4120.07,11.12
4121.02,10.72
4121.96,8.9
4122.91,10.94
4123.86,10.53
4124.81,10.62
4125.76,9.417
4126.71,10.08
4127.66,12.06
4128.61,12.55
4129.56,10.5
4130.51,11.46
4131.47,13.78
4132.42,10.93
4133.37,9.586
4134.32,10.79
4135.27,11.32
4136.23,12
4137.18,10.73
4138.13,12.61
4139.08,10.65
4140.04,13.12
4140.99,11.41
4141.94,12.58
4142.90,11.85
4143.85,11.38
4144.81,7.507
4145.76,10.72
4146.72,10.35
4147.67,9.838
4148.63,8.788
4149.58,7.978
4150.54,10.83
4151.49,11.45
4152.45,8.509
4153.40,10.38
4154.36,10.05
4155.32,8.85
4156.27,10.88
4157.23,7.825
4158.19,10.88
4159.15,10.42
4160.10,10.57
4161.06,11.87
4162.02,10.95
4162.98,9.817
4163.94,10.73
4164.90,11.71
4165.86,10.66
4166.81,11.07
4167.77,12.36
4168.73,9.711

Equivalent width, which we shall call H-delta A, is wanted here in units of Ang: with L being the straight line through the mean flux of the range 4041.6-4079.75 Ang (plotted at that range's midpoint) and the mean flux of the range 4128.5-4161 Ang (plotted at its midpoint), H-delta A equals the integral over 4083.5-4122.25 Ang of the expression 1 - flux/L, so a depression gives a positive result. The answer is 6.1 Ang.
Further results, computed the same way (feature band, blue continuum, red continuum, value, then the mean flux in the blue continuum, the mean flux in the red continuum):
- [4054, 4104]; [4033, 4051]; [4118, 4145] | 4.5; 11.2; 11.1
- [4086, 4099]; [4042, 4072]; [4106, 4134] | 1.1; 11.1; 10.1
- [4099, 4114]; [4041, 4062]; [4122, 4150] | 3.7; 10.9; 10.9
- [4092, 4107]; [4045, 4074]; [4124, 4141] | 4.0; 11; 11.3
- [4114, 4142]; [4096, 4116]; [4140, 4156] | -4.3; 8.46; 10.3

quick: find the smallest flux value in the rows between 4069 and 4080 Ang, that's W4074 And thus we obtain 9.437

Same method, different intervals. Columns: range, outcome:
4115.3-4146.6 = 7.507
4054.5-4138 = 5.355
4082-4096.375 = 6.934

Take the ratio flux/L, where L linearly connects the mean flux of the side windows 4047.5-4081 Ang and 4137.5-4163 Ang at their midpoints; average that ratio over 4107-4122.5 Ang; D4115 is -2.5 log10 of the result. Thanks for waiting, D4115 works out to 0.119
